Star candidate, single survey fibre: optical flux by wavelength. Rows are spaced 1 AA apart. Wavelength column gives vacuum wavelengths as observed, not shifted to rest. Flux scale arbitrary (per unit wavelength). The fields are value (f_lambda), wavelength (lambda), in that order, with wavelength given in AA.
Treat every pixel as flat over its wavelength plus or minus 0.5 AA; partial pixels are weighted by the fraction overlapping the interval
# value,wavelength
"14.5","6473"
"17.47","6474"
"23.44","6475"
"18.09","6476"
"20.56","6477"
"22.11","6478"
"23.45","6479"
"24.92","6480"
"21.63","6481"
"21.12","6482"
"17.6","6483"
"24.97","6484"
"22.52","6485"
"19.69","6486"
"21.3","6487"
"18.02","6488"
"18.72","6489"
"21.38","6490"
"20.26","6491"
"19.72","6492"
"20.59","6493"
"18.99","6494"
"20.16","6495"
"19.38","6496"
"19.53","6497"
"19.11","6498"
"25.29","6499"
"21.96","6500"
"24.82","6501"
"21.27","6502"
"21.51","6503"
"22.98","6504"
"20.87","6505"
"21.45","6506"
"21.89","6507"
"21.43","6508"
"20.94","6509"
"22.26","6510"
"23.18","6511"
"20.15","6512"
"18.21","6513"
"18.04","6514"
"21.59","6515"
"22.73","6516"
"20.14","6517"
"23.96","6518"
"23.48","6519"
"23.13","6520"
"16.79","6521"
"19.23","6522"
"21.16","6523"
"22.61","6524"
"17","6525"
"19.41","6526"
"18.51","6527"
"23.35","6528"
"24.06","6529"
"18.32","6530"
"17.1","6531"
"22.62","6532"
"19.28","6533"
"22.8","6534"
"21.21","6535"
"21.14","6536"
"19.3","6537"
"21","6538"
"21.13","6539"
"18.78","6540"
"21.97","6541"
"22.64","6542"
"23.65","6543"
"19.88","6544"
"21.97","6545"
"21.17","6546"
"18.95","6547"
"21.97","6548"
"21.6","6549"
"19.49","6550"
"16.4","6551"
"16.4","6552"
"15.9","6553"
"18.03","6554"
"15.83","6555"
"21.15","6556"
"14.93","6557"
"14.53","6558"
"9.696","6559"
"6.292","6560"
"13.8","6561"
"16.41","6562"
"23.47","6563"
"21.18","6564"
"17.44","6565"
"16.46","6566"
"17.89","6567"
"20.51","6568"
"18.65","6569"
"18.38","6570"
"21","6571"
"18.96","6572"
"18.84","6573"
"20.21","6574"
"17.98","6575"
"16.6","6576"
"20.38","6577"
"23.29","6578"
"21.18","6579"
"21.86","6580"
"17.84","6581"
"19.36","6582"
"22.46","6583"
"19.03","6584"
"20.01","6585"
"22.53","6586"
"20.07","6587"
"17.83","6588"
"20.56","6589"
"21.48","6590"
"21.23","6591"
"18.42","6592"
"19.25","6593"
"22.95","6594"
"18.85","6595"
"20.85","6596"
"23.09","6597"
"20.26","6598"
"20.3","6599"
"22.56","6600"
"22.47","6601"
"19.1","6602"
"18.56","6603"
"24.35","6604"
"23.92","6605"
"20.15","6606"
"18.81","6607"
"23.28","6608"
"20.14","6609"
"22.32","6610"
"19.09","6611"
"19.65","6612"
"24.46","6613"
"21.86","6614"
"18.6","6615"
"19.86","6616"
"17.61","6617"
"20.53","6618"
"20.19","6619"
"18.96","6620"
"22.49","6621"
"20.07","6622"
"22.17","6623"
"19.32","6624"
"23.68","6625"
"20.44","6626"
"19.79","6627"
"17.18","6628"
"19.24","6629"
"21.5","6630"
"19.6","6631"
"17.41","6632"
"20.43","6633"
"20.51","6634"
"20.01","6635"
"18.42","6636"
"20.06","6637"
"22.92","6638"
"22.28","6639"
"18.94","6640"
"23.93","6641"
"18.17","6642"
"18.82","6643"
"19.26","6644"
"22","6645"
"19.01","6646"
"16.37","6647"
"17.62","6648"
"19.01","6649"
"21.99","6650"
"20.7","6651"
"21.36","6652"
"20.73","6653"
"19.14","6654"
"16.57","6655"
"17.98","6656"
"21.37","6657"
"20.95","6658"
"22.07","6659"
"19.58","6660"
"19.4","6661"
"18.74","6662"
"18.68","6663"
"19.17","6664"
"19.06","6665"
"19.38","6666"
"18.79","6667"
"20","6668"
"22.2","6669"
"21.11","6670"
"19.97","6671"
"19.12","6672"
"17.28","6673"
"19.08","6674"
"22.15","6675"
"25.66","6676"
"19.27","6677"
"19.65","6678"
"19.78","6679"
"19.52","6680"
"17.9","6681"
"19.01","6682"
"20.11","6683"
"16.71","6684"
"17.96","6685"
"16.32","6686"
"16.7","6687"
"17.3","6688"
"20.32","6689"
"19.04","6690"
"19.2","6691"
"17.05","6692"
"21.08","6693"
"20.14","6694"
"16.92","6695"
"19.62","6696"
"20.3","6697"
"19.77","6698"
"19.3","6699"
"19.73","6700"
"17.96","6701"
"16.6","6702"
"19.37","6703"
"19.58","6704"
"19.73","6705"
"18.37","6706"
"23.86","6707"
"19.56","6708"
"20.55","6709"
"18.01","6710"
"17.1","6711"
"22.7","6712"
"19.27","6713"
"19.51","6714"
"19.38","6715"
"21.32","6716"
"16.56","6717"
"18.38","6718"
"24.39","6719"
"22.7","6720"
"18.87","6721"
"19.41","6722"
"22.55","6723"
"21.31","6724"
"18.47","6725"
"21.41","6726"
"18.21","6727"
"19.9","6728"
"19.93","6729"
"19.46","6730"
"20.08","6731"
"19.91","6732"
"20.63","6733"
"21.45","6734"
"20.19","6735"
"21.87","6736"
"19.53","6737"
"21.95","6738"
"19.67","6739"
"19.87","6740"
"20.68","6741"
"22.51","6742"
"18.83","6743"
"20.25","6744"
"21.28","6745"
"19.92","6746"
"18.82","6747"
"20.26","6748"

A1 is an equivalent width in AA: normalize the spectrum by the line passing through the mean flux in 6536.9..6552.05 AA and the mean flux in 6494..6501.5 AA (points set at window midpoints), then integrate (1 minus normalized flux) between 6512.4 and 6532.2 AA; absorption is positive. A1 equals 0.34 AA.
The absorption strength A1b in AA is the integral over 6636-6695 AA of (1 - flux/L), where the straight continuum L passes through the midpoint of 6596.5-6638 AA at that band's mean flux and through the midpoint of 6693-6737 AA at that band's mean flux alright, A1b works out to 1.9 AA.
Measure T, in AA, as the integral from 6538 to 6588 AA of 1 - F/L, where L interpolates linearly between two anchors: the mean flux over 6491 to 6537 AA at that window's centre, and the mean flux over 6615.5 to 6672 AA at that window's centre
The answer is 3.9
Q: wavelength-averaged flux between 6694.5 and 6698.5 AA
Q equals 19.2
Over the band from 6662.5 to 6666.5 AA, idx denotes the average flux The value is 19.1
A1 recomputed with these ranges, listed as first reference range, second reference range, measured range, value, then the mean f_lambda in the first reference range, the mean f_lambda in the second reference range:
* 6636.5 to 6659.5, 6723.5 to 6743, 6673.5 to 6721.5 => 1.83 AA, 20.1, 20.3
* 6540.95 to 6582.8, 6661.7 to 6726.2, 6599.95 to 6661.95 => -3.78 AA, 18.7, 19.5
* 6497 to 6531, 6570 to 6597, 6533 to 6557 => 0.84 AA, 21.2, 20.1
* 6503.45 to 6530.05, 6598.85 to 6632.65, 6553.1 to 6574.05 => 3.62 AA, 21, 20.6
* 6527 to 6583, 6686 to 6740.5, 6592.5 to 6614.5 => -2.10 AA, 19.2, 19.7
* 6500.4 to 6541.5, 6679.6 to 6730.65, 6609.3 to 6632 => -0.22 AA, 21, 19.4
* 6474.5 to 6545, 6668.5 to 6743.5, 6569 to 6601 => 0.43 AA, 21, 19.7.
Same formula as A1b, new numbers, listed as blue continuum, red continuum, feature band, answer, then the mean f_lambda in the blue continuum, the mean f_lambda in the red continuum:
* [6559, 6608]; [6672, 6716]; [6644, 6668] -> -0.2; 19.7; 19.3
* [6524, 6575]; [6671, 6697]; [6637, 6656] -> -0.8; 19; 19.1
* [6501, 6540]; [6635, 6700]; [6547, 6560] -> 2.4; 20.9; 19.6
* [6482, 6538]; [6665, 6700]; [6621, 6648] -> -0.4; 20.9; 19.3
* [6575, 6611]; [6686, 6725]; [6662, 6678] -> -0.1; 20.7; 19.5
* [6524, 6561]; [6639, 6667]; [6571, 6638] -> -3.4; 19.1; 19.7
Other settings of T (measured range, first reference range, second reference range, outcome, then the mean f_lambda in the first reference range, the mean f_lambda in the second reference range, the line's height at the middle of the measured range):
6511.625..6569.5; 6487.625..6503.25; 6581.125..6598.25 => 3.3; 20.7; 20.4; 20.6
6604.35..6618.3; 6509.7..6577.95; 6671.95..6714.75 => -1.0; 19.5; 19.3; 19.4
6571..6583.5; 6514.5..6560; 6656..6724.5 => -0.2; 19.8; 19.6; 19.7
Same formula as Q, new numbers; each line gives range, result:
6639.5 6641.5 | 21.4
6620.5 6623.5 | 21.6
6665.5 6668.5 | 19.4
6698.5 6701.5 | 19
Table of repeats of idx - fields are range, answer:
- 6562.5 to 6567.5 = 19.3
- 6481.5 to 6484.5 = 21.2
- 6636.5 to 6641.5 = 21.6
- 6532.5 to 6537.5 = 20.7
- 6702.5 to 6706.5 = 19.3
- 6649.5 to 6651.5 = 21.3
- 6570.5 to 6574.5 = 19.8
